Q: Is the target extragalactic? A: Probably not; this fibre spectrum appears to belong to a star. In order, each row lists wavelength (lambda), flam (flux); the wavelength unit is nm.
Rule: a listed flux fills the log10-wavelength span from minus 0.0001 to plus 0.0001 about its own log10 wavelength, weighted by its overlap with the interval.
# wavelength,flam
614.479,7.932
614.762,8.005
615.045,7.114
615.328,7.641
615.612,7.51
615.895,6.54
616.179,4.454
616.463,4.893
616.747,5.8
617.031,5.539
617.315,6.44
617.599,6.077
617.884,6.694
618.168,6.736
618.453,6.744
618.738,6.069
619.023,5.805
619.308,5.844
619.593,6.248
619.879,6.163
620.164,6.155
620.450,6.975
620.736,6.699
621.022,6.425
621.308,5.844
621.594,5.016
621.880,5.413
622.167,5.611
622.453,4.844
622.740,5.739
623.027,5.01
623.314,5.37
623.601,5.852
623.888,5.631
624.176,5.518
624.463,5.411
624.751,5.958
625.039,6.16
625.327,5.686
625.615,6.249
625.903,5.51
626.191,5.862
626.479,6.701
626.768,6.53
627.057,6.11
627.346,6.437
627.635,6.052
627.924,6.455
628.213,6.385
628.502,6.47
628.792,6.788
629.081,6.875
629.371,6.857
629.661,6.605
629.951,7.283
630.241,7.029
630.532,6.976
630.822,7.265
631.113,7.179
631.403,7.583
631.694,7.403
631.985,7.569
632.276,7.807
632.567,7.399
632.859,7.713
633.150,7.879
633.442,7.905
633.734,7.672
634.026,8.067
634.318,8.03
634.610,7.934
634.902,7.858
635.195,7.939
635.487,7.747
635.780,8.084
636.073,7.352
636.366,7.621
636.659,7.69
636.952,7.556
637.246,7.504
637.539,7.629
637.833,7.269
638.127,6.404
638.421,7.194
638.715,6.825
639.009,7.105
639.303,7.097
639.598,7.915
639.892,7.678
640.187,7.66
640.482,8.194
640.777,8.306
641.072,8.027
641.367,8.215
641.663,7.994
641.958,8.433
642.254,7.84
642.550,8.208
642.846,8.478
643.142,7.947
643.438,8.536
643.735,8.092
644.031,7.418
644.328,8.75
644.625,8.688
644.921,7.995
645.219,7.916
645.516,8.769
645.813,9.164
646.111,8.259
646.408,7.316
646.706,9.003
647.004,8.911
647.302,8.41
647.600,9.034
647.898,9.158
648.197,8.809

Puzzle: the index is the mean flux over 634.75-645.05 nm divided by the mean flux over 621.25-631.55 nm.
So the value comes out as 1.3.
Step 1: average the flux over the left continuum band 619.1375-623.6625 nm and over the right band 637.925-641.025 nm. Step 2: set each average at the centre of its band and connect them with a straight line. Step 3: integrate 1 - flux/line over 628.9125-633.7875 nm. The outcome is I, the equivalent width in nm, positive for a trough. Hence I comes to -0.45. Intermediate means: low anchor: 5.82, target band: 7.34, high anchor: 7.46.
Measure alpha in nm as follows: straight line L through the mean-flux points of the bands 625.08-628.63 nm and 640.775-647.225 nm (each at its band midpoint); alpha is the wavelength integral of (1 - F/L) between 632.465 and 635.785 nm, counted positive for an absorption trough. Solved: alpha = -0.36 nm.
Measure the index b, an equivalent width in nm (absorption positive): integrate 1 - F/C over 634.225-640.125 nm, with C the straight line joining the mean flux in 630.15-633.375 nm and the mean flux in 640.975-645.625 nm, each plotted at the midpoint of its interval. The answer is 0.21 nm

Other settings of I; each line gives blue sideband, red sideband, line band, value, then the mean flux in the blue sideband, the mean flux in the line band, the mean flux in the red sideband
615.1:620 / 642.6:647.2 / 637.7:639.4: 0.19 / 6.2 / 6.98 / 8.35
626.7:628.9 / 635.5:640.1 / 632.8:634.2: -0.18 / 6.39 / 7.86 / 7.41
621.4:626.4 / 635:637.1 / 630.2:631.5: -0.08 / 5.6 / 7.21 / 7.71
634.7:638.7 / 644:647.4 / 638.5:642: 0.05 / 7.51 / 7.76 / 8.42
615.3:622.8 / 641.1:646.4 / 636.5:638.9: 0.14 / 6.05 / 7.26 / 8.25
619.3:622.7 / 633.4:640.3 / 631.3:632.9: -0.11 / 5.93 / 7.57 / 7.57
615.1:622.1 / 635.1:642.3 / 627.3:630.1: 0.11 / 6.16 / 6.63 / 7.65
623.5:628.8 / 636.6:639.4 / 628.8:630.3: -0.12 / 6.08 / 6.91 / 7.22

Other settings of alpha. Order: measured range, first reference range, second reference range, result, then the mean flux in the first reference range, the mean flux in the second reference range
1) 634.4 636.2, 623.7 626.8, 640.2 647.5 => -0.16 nm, 5.91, 8.28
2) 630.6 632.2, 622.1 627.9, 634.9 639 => -0.17 nm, 5.83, 7.45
